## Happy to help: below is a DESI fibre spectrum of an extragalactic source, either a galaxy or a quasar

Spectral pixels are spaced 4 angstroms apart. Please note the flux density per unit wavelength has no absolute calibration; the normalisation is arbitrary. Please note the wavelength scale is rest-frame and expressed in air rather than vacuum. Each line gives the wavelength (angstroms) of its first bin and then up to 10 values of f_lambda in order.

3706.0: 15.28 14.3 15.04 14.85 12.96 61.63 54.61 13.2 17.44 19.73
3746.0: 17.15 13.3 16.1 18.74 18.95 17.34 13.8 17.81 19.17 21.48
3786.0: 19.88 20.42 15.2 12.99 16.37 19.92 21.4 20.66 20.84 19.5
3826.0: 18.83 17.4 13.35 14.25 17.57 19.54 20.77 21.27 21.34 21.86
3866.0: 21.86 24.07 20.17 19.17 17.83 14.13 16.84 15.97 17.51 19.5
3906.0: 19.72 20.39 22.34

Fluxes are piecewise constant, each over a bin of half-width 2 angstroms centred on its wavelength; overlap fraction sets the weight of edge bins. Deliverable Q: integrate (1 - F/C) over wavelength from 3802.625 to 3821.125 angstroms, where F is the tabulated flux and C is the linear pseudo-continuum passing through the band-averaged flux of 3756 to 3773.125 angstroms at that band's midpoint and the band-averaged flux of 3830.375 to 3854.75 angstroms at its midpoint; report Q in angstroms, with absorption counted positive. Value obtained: -3.0 angstroms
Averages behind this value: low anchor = 17.2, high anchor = 17.6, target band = 20.3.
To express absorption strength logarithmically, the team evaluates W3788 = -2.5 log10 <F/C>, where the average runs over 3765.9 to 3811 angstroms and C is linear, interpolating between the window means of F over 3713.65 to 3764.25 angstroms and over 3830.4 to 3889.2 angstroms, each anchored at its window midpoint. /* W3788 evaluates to 0.183 mag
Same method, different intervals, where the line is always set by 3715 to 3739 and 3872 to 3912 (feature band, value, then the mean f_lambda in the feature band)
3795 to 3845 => 0.28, 17.7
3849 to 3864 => -0.05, 21.3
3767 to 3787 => 0.37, 18.3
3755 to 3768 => 0.42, 18.2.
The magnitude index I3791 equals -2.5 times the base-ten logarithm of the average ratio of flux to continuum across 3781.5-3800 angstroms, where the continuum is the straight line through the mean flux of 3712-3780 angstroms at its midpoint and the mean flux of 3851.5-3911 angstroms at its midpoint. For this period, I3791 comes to 0.17 mag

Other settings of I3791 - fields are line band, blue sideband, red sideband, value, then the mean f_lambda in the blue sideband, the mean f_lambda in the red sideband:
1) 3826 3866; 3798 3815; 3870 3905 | -0.02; 18.7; 18.1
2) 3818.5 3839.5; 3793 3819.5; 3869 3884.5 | 0.11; 18.3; 19.9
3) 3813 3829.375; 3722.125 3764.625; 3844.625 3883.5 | 0.13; 24.4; 20.8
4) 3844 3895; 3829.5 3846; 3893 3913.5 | -0.14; 16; 19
